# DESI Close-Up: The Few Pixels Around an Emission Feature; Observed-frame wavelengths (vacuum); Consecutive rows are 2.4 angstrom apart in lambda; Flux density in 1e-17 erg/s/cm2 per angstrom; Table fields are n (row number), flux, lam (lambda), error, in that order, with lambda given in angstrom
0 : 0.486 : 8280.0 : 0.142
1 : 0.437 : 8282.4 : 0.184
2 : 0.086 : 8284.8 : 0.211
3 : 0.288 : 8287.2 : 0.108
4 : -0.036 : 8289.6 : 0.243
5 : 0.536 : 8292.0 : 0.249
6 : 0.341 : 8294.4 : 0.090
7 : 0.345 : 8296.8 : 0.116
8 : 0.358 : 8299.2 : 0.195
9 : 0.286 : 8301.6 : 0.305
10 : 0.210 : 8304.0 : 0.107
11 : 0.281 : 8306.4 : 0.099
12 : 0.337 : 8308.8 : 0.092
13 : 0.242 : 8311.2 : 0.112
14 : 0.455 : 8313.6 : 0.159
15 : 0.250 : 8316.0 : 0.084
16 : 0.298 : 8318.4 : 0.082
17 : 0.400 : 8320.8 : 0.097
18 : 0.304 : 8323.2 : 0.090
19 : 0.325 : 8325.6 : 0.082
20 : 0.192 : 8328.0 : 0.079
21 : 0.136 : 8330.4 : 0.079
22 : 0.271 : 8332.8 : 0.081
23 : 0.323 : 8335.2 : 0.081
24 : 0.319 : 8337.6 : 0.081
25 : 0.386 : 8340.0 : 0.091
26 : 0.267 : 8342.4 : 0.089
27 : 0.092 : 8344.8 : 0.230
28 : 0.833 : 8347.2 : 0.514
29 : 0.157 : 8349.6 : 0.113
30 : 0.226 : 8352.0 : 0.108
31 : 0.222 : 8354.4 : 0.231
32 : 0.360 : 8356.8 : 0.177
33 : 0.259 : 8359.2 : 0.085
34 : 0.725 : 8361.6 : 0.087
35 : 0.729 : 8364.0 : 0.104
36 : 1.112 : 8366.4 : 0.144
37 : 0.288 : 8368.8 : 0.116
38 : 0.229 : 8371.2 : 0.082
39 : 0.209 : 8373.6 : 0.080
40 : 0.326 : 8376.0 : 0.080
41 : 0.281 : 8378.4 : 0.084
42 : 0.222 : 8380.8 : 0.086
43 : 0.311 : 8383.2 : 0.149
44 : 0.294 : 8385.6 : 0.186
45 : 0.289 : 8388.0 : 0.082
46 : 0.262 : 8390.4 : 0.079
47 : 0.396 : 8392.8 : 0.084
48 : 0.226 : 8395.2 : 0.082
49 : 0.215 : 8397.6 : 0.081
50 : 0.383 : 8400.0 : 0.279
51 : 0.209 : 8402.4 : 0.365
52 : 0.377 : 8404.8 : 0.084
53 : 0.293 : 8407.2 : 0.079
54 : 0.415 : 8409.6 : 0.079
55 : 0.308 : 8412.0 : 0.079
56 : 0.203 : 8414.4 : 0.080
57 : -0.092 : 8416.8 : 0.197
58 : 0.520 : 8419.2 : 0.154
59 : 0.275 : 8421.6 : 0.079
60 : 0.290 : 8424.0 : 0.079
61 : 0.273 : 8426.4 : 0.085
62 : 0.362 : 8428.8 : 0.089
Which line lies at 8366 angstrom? H-gamma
